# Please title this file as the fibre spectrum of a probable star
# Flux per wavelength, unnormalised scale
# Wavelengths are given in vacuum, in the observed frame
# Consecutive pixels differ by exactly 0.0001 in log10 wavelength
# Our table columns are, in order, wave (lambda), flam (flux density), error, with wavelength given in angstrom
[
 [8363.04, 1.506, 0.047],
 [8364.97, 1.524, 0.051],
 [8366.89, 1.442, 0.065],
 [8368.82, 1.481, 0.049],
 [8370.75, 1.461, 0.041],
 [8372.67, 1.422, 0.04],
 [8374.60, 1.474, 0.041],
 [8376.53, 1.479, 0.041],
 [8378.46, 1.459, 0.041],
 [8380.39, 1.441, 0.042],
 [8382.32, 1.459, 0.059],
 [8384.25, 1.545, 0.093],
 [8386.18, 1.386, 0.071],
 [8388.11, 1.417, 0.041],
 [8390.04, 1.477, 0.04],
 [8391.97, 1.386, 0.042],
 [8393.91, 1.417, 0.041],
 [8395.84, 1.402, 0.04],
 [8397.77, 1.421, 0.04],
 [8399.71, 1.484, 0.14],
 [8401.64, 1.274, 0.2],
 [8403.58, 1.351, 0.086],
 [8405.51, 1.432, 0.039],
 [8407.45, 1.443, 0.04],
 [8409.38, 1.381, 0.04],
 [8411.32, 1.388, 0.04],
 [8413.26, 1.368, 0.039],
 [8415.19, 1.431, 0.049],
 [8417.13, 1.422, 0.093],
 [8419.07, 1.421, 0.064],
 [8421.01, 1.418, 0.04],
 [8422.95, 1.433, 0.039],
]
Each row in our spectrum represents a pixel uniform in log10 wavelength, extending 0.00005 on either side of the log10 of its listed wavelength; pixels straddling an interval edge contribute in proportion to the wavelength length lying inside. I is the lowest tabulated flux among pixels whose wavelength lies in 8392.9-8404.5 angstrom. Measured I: 1.274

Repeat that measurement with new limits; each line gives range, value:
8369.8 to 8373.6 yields 1.422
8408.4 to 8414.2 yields 1.368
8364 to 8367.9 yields 1.442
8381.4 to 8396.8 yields 1.386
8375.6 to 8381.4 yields 1.441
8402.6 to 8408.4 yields 1.351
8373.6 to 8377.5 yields 1.474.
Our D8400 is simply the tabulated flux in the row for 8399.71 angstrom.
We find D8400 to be 1.484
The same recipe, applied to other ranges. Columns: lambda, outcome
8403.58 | 1.351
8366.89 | 1.442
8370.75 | 1.461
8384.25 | 1.545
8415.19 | 1.431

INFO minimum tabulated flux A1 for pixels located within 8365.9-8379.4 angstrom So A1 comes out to 1.422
